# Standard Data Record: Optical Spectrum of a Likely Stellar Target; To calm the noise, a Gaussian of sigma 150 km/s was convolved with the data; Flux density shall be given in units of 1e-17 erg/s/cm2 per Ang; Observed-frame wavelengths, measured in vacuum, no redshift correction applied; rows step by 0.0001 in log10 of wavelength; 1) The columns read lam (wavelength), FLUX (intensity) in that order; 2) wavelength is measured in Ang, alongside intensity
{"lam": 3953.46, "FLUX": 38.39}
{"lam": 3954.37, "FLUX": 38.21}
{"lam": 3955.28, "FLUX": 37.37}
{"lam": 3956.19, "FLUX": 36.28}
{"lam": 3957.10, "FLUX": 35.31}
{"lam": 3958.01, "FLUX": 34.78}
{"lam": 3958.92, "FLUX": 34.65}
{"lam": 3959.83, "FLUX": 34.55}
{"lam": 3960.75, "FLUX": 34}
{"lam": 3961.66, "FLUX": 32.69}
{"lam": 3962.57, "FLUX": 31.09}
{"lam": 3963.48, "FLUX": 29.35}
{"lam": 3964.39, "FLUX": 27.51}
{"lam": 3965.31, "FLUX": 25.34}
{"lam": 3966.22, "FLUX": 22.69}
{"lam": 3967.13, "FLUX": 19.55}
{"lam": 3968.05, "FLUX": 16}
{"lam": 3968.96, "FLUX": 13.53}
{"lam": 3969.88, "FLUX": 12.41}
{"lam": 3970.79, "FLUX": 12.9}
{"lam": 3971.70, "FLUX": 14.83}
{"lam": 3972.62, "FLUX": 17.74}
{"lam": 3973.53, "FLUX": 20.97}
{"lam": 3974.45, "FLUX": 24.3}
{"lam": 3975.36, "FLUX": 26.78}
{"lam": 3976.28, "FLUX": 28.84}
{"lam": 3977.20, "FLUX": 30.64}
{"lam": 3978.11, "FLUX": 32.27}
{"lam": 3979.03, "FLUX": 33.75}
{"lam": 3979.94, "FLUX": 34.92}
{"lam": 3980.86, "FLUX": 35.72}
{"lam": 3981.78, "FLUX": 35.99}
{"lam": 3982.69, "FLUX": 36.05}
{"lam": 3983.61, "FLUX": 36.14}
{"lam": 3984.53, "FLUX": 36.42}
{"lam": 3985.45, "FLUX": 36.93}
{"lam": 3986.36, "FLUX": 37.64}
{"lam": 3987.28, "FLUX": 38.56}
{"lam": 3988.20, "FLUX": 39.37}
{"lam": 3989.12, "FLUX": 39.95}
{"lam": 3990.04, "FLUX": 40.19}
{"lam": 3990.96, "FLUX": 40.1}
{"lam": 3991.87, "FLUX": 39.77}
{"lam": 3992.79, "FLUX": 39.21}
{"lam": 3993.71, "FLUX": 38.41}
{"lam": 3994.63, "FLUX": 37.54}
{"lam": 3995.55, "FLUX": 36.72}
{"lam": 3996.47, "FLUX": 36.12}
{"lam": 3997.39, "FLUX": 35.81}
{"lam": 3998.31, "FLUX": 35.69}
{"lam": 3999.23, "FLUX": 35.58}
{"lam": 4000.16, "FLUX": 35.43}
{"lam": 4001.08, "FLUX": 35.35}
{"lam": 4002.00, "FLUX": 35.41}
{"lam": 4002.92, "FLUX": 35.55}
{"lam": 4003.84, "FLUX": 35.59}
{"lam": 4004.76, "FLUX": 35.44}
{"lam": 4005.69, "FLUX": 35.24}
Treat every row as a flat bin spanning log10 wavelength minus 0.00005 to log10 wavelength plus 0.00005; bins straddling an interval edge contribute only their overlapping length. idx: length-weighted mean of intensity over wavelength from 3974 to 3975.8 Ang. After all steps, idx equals 25.6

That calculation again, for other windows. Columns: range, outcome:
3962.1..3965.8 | 28.3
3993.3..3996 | 37.5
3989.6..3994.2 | 39.6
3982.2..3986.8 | 36.7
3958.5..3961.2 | 34.3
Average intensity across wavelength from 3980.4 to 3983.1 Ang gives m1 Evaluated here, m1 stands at 35.9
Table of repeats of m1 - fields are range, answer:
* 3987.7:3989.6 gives 39.5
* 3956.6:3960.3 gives 34.8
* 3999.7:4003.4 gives 35.5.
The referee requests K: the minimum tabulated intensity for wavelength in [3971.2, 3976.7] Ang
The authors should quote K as 14.83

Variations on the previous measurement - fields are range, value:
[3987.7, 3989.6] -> 39.37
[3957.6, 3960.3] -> 34.55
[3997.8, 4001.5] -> 35.35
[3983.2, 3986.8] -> 36.14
